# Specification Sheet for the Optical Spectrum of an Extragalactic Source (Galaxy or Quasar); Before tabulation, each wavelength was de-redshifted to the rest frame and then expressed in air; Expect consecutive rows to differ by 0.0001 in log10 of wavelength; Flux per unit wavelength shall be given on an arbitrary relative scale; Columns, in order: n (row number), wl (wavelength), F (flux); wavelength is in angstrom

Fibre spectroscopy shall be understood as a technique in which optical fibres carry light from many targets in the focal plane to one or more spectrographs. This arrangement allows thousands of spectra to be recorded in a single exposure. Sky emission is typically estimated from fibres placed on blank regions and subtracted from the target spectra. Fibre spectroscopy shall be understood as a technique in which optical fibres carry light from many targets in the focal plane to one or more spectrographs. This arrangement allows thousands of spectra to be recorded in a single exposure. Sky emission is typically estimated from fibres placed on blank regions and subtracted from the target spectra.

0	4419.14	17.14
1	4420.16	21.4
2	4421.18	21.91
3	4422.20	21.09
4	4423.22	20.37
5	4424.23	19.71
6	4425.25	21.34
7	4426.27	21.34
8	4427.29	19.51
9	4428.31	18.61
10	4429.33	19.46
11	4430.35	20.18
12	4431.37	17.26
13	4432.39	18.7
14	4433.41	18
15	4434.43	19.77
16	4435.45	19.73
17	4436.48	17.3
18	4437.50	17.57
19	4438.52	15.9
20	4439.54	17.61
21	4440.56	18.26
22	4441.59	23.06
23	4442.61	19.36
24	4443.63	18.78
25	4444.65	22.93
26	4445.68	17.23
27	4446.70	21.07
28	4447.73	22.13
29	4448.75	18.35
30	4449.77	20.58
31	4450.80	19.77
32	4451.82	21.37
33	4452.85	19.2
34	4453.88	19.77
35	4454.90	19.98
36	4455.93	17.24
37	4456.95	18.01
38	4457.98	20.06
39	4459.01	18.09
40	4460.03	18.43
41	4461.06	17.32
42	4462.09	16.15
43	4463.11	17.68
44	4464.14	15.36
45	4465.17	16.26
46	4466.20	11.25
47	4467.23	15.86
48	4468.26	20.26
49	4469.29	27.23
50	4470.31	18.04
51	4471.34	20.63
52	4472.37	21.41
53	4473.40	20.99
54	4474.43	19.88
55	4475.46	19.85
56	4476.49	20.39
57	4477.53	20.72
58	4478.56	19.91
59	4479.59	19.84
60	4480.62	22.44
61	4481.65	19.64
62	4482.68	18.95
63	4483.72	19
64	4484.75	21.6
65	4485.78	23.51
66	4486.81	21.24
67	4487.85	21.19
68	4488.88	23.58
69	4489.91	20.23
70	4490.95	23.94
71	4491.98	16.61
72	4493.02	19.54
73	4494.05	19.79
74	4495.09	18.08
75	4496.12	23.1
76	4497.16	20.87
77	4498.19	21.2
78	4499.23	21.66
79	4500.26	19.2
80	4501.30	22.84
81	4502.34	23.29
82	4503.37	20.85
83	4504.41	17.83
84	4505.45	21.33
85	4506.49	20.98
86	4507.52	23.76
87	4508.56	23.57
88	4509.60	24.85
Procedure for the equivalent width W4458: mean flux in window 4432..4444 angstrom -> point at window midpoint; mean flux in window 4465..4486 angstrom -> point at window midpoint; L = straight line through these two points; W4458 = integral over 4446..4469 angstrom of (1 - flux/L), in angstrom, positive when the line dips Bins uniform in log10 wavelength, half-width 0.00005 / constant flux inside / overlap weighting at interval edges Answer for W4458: 1.0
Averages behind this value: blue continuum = 18.7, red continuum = 19.9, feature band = 18.4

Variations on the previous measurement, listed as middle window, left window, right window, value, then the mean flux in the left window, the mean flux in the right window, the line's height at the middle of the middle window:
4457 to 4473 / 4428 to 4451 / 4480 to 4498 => 1.39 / 19.2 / 20.8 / 20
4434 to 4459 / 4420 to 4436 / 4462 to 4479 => 0.17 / 19.9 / 19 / 19.5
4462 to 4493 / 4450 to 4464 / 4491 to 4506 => -0.37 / 18.6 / 20.6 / 19.6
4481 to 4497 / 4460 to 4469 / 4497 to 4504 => -0.66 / 16.7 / 21.4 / 19.9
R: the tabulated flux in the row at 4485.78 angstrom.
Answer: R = 23.51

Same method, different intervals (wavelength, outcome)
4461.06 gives 17.32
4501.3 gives 22.84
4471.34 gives 20.63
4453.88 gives 19.77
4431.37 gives 17.26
